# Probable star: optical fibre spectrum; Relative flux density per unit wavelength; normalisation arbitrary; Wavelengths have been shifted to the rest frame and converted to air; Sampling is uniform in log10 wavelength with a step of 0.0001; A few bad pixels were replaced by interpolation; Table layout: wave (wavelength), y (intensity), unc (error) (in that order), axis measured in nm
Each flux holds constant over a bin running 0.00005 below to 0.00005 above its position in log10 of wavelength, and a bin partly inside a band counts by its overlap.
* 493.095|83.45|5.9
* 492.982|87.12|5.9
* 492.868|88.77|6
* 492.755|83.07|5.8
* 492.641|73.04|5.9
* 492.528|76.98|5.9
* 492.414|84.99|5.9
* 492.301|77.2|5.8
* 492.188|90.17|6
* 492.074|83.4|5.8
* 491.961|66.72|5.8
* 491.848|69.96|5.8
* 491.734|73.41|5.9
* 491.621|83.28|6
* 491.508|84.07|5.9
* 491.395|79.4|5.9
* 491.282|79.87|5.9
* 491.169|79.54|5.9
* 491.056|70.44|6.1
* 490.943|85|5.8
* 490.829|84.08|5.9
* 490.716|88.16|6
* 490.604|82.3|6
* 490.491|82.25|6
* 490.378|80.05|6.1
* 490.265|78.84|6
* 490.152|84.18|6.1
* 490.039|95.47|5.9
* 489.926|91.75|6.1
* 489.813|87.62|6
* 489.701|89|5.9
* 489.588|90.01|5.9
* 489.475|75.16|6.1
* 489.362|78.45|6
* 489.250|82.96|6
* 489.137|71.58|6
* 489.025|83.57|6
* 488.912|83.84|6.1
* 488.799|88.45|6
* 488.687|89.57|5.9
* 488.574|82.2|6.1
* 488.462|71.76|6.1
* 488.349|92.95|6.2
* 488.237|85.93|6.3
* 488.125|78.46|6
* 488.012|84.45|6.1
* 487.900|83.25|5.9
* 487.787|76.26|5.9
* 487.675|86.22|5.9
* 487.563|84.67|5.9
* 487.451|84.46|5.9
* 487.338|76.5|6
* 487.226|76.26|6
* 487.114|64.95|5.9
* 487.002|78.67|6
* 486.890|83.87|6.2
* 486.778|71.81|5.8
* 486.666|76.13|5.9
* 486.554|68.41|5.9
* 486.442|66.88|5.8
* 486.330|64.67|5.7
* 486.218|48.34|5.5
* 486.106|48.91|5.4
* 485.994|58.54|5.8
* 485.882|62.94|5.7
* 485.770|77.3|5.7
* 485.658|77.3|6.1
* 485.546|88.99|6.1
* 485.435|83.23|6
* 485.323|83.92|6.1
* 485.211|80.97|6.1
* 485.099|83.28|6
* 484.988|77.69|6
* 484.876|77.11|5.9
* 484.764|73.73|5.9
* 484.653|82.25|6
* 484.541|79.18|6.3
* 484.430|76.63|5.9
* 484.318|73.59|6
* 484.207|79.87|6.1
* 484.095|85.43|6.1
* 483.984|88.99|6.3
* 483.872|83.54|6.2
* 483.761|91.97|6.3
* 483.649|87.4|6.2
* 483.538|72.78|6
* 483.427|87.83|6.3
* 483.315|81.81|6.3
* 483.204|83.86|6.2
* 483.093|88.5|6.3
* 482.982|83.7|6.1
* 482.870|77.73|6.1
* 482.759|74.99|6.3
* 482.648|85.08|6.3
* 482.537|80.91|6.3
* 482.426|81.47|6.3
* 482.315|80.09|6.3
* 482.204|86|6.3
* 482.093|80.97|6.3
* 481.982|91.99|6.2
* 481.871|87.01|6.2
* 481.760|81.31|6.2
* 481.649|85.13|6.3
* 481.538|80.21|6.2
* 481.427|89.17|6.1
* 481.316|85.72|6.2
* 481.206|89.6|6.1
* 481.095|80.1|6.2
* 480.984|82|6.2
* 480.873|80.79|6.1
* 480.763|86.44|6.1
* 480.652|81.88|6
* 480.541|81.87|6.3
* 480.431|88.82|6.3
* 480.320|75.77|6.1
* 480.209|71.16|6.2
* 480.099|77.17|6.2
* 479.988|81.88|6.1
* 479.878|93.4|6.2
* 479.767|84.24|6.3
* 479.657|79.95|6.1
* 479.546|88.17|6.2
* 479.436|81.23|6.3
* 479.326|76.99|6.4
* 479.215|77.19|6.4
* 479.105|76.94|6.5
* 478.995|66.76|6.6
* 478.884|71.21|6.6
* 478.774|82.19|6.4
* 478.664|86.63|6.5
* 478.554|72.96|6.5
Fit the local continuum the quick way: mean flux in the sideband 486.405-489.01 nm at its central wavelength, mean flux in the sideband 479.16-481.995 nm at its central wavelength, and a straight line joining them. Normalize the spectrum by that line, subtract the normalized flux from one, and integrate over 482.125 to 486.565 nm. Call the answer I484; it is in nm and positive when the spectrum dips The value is 0.19 nm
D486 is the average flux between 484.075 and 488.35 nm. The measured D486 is 76.2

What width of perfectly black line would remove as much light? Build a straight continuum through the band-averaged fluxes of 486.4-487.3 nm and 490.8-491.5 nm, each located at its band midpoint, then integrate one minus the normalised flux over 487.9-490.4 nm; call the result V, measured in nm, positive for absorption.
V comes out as -0.23 nm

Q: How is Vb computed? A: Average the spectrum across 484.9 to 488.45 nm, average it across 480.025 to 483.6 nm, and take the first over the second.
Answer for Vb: 0.9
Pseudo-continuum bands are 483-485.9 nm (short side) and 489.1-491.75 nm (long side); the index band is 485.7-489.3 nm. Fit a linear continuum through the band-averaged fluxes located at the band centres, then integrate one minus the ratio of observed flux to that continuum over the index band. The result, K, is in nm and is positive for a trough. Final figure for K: 0.26 nm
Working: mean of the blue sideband 81.4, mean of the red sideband 82.6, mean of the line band 76.1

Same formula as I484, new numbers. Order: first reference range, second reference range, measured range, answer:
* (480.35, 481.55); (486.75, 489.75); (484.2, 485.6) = 0.04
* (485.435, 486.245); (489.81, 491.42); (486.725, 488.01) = -0.11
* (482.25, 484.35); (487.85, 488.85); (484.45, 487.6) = 0.35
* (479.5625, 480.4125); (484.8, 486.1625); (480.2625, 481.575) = -0.06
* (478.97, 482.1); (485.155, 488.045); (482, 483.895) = -0.09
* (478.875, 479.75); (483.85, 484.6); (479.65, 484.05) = -0.22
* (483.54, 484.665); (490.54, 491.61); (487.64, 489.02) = -0.03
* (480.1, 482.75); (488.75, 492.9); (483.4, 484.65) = 0.00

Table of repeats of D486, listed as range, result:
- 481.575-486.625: 78.7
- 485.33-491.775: 79.1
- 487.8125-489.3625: 82.7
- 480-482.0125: 83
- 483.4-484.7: 82.3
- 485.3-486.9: 70.1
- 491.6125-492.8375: 78.4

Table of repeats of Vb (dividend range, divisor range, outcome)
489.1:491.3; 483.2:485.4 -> 1.02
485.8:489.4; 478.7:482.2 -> 0.93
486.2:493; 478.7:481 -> 1.00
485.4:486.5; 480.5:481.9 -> 0.80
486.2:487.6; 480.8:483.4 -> 0.88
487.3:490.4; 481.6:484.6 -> 1.01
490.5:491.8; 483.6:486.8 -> 1.07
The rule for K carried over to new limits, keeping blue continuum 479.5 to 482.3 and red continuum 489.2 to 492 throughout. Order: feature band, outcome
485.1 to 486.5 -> 0.20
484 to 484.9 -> 0.04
